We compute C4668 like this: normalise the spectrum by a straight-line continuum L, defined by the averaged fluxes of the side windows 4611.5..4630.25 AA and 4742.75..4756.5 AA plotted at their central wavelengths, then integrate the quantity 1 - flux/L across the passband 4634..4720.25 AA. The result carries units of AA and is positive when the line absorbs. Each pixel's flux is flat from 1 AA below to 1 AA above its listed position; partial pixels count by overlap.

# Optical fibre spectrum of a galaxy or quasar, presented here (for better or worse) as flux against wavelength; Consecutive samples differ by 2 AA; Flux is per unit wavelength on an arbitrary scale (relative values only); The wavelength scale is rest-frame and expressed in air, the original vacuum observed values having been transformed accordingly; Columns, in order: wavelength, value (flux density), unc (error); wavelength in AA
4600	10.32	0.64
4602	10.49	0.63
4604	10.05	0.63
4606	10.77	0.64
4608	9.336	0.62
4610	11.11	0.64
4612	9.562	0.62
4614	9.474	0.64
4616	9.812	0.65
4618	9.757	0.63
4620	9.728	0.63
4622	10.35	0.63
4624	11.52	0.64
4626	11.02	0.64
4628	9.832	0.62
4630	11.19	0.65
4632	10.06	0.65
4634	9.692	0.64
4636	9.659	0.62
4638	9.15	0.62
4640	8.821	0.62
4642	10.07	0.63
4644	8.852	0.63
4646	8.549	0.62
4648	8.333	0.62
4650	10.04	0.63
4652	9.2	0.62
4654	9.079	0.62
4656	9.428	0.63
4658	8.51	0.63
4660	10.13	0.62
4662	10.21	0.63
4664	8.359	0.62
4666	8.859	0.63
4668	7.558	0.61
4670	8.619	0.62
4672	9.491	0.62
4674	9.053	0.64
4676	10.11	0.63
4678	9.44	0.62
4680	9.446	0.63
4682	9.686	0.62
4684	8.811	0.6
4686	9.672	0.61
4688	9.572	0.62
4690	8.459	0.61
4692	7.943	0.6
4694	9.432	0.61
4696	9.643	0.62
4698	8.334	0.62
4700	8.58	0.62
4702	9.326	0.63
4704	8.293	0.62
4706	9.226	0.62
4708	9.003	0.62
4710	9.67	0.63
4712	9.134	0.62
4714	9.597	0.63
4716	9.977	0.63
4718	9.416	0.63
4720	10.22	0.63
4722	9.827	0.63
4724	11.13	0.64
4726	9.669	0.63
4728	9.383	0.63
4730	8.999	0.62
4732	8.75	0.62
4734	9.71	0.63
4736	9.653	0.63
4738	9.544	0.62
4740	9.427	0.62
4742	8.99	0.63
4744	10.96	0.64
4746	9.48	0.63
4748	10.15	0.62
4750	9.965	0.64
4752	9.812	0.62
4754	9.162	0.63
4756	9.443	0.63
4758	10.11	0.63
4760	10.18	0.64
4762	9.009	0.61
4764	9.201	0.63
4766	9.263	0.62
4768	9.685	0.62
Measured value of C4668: 7.4 AA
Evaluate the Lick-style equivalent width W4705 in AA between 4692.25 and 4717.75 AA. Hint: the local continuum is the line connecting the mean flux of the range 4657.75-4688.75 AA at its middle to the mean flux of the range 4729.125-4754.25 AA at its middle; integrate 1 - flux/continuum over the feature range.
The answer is 0.68 AA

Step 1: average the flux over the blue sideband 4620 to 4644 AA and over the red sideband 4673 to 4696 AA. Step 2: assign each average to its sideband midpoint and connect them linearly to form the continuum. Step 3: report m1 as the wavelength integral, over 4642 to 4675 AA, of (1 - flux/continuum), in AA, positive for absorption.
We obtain 2.1 AA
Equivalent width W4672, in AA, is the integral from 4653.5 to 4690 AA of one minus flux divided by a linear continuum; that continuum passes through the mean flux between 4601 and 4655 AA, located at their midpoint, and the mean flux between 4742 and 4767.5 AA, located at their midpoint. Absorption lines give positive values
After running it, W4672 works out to 2.2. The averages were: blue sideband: 9.83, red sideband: 9.7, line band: 9.21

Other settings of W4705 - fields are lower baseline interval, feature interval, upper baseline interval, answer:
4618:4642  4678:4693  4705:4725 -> 1.12 AA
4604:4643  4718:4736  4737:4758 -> 0.14 AA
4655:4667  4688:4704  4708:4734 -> 1.08 AA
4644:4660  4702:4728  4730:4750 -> -0.31 AA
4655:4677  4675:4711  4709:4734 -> 0.88 AA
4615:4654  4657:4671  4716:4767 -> 1.20 AA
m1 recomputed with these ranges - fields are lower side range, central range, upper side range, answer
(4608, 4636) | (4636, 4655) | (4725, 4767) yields 1.7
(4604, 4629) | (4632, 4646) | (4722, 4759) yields 1.0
